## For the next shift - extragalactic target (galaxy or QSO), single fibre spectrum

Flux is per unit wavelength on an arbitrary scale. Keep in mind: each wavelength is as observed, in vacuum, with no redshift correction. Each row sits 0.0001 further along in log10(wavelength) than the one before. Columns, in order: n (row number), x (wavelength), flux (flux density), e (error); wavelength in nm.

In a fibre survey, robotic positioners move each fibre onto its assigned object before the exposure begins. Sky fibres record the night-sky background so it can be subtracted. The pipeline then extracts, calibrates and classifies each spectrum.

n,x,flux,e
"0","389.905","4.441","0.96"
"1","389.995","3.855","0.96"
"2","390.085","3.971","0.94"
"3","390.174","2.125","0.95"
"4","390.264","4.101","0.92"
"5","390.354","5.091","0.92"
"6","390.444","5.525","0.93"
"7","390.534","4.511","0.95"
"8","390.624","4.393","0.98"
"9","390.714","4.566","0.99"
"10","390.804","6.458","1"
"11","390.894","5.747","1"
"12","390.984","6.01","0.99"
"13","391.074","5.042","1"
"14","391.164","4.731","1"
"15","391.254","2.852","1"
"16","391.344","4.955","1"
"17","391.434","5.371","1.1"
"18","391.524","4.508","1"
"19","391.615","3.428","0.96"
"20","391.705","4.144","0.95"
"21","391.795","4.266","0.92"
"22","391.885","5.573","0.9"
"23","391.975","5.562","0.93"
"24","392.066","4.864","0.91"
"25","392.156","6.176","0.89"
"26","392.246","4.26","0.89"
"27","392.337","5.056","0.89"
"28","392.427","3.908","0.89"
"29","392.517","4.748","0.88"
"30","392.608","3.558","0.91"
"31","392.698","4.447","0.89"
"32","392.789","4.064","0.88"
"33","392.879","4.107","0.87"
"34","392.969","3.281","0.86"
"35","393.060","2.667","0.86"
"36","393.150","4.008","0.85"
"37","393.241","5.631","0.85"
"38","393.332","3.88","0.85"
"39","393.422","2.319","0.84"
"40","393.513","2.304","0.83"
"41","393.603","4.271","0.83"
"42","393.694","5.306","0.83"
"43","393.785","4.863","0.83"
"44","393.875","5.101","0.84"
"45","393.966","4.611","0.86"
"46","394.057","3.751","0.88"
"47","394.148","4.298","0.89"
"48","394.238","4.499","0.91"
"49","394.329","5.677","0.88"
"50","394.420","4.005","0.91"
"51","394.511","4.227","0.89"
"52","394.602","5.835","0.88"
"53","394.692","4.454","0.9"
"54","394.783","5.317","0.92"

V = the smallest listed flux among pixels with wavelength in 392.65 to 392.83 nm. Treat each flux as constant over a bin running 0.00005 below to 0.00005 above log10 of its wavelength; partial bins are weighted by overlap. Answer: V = 4.064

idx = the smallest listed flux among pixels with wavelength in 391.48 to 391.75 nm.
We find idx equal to 3.428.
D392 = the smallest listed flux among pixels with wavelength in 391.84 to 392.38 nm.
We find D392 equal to 4.26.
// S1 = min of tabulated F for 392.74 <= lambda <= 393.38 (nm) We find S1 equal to 2.667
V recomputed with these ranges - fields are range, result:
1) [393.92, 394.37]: 3.751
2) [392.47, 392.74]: 3.558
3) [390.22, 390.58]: 4.101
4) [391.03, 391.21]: 4.731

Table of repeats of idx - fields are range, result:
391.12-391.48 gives 2.852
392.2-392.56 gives 3.908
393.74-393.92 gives 4.863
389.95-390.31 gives 2.125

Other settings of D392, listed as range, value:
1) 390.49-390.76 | 4.393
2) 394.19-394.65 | 4.005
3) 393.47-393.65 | 2.304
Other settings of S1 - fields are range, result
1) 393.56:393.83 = 4.271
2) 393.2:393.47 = 2.319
